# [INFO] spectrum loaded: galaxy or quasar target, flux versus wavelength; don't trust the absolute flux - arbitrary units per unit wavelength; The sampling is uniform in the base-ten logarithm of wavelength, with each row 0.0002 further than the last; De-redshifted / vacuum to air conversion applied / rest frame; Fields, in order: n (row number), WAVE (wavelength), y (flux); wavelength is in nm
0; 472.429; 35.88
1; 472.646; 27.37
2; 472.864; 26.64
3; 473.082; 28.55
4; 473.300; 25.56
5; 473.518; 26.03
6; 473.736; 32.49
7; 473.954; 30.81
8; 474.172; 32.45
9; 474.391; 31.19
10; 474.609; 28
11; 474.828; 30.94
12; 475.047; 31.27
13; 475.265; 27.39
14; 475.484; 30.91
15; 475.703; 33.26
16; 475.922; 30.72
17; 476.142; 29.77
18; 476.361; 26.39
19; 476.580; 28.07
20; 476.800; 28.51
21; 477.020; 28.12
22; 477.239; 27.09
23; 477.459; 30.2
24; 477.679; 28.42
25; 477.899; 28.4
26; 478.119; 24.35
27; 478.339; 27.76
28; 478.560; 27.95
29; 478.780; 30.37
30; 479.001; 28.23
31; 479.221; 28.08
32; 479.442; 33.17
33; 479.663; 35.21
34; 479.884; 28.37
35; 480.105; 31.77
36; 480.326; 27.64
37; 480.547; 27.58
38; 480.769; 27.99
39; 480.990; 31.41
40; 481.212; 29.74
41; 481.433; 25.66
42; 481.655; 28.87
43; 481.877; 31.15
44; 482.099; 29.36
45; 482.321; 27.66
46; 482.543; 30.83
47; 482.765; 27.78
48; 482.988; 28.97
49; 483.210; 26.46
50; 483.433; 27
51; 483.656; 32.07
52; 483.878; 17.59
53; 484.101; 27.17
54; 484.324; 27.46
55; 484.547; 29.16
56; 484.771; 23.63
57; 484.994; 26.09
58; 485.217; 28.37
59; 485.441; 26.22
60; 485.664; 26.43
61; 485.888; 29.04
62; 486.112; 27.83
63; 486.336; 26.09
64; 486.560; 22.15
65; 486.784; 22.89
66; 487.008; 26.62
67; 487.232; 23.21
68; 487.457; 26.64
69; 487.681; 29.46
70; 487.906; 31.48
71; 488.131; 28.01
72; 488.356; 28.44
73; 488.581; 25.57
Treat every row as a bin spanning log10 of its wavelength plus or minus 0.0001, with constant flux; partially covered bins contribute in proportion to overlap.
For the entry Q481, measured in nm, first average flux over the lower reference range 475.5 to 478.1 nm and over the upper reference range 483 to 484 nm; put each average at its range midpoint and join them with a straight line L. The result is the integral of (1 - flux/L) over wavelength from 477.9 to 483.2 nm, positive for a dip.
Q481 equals -0.34 nm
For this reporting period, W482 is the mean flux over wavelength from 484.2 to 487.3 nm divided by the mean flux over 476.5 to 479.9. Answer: 0.90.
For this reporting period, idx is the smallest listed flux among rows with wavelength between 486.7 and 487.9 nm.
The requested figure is 22.89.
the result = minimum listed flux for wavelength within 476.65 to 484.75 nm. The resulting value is 17.59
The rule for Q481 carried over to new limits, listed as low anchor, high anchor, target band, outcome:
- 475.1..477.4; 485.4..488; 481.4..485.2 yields -0.02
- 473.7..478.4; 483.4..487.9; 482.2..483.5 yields -0.04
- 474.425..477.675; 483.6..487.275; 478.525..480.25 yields -0.14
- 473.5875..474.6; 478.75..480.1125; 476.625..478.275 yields 0.16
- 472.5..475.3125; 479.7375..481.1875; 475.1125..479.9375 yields 0.02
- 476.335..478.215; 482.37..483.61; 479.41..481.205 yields -0.14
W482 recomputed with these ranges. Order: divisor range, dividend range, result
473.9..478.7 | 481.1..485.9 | 0.94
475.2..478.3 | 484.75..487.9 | 0.92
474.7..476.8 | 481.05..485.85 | 0.93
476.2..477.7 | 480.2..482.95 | 1.02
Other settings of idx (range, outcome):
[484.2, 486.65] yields 22.15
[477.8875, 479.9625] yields 24.35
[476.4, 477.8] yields 27.09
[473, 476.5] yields 25.56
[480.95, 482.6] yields 25.66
